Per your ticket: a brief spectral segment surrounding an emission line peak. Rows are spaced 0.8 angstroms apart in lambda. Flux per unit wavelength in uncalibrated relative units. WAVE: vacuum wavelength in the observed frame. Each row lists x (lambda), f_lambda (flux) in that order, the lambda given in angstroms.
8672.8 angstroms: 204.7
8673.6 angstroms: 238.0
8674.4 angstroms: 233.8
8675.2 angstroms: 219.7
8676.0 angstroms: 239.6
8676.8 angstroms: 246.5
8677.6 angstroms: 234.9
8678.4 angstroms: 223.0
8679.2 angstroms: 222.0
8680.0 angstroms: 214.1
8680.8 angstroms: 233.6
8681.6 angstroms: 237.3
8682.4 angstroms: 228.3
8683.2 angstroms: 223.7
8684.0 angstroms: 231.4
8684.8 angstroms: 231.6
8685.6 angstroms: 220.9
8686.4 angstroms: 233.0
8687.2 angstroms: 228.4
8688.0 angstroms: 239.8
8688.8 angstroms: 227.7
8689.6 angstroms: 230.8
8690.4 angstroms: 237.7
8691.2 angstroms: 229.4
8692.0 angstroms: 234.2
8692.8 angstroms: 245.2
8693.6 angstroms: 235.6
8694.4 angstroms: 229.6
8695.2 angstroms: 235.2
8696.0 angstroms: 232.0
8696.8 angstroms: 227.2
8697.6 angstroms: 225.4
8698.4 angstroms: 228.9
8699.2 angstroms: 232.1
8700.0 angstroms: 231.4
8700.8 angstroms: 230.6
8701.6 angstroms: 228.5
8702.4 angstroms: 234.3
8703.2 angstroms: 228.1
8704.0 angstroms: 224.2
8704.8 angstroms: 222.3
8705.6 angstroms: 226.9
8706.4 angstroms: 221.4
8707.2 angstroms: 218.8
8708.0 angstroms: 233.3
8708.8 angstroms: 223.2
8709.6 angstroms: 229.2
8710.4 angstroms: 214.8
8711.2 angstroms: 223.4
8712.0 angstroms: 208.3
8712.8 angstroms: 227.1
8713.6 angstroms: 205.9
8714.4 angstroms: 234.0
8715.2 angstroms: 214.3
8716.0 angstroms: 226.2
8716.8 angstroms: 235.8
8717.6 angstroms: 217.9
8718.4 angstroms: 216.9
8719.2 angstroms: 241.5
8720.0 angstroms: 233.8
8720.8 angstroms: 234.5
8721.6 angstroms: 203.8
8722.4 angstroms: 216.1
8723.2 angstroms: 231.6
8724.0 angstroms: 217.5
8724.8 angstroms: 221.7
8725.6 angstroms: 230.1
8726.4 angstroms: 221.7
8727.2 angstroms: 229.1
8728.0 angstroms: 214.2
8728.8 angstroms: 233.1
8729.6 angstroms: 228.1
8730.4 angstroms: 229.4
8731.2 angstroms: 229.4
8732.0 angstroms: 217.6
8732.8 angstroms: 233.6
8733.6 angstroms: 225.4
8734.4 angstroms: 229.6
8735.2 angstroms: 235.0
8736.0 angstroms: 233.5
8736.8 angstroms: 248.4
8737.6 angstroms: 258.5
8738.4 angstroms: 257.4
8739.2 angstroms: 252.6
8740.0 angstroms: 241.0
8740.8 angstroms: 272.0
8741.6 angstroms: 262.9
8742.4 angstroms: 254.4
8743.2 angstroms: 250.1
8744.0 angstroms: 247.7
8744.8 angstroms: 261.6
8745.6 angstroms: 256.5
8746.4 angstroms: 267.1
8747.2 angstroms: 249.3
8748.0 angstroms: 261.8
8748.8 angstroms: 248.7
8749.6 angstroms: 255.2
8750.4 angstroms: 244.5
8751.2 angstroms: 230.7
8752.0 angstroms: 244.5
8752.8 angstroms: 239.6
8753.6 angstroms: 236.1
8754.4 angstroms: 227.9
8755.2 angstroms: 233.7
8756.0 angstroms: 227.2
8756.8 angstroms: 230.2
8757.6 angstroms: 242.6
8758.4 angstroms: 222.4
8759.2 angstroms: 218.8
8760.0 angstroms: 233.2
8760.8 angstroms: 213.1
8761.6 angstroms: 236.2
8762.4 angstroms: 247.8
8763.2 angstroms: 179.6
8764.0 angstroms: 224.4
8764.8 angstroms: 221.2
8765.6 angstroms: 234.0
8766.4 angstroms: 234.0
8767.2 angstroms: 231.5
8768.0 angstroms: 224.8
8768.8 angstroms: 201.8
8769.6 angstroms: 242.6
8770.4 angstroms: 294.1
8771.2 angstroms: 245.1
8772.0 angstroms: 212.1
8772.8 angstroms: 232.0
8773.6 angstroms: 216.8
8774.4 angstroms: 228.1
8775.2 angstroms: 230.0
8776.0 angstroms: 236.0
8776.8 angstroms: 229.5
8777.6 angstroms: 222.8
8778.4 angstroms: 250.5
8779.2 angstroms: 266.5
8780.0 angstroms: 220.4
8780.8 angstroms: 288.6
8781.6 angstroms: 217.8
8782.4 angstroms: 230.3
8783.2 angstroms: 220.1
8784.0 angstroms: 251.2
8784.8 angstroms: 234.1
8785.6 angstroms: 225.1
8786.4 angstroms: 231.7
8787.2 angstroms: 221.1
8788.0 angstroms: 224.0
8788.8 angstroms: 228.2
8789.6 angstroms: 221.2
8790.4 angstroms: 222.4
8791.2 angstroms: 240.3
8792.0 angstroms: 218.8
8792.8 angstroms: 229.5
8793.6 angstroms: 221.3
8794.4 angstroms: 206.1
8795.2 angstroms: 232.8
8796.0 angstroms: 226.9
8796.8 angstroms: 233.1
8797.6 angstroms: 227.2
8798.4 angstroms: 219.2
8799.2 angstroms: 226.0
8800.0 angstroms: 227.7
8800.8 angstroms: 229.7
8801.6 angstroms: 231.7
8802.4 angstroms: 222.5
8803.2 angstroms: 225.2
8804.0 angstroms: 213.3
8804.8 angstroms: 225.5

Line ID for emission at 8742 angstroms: [N II] 6583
